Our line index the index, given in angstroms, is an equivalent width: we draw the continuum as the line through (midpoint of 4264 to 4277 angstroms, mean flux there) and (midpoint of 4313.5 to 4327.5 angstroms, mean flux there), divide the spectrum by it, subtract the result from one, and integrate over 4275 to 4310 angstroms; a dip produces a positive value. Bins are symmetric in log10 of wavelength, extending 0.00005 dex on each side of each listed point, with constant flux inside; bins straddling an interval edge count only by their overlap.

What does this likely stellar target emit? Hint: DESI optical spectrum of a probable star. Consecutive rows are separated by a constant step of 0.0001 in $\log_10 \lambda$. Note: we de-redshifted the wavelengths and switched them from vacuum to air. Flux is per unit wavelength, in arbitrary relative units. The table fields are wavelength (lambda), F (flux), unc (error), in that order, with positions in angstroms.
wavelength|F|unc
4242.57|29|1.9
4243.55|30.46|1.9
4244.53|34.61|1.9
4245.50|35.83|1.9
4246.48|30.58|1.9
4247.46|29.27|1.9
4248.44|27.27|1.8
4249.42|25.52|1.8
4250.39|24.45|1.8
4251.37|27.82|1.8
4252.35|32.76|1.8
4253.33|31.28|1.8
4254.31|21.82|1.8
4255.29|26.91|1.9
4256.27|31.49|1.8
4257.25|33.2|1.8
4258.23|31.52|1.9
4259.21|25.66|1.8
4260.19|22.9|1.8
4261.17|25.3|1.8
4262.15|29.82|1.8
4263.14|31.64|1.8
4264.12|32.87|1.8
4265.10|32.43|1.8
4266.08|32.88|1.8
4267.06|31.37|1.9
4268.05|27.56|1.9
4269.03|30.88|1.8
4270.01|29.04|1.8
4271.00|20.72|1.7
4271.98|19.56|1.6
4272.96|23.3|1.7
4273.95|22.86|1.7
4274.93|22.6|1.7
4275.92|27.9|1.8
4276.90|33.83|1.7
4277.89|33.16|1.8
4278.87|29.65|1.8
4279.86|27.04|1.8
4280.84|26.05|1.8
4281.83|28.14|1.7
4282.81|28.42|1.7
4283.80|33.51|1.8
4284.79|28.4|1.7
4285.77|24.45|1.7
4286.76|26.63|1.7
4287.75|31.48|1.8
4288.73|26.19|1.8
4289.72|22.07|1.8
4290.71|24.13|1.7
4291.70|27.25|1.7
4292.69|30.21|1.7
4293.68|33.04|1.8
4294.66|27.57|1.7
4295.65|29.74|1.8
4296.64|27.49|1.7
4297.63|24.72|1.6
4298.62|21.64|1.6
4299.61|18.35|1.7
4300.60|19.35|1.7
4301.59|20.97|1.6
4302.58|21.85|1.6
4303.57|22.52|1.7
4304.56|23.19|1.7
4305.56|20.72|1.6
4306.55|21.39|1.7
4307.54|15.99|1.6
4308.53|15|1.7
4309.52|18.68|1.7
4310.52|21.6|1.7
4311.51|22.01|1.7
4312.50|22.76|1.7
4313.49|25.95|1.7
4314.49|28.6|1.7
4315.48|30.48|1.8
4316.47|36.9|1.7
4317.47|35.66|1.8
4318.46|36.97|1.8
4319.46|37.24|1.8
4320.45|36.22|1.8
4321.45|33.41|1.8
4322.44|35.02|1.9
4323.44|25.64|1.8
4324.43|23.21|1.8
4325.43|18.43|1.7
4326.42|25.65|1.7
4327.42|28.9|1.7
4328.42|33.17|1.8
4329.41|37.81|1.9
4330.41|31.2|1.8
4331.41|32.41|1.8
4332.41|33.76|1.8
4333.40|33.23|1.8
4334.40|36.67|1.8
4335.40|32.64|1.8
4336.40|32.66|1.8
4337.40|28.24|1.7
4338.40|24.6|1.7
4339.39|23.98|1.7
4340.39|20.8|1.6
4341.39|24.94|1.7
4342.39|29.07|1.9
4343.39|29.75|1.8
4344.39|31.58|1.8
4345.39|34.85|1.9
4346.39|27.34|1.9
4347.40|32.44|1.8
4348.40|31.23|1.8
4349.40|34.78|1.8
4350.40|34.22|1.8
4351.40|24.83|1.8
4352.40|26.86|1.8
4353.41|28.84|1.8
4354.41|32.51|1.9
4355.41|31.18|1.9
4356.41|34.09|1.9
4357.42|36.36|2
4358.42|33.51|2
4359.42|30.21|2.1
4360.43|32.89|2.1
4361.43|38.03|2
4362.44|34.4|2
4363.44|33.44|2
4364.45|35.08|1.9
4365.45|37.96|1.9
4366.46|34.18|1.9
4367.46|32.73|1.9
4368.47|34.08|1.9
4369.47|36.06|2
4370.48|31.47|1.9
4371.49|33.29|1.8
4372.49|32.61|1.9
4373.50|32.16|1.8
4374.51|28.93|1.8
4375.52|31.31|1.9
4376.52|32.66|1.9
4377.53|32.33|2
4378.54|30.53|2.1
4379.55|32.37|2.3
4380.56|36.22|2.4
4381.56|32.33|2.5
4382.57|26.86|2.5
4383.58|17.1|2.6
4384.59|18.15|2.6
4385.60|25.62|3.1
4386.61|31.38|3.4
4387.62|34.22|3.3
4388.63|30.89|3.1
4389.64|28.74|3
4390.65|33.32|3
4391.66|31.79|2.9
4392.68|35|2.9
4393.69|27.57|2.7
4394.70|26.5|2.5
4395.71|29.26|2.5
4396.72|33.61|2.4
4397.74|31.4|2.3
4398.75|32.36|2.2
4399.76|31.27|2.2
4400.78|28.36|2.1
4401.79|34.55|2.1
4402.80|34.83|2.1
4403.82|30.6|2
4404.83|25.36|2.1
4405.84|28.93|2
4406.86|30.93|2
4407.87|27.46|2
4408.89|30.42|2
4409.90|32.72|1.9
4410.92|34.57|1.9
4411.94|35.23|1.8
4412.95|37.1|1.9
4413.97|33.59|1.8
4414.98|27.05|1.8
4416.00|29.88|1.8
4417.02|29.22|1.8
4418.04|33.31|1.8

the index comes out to 4.1 angstroms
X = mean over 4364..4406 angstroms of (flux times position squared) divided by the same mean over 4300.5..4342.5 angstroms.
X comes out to 1.16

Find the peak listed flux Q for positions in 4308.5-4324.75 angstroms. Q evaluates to 37.24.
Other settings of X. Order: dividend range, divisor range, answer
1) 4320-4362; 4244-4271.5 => 1.09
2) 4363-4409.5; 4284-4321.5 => 1.24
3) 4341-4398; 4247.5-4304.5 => 1.20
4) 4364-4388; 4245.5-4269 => 1.13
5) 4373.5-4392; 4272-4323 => 1.16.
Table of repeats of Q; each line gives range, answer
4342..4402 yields 38.03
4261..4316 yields 33.83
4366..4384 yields 36.22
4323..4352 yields 37.81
